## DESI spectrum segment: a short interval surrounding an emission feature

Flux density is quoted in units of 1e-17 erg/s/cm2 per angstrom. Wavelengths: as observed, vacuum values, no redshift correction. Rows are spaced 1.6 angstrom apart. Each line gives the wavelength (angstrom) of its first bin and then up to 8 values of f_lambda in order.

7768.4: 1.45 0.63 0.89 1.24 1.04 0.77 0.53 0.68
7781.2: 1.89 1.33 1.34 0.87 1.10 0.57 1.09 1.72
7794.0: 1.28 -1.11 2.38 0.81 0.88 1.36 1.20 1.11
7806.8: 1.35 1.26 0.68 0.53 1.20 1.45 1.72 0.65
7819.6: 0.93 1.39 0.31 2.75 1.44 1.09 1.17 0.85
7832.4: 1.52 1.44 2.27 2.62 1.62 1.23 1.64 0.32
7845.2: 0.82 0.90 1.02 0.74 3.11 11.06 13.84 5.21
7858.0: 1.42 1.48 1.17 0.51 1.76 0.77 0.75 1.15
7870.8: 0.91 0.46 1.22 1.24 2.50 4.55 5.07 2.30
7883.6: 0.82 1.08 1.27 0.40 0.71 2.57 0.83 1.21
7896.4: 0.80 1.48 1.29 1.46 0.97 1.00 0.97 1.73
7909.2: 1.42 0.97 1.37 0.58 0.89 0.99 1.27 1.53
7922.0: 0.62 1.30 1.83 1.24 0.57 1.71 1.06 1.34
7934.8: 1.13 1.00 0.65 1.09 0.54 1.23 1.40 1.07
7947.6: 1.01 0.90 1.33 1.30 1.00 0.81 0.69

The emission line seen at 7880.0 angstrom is [N II]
